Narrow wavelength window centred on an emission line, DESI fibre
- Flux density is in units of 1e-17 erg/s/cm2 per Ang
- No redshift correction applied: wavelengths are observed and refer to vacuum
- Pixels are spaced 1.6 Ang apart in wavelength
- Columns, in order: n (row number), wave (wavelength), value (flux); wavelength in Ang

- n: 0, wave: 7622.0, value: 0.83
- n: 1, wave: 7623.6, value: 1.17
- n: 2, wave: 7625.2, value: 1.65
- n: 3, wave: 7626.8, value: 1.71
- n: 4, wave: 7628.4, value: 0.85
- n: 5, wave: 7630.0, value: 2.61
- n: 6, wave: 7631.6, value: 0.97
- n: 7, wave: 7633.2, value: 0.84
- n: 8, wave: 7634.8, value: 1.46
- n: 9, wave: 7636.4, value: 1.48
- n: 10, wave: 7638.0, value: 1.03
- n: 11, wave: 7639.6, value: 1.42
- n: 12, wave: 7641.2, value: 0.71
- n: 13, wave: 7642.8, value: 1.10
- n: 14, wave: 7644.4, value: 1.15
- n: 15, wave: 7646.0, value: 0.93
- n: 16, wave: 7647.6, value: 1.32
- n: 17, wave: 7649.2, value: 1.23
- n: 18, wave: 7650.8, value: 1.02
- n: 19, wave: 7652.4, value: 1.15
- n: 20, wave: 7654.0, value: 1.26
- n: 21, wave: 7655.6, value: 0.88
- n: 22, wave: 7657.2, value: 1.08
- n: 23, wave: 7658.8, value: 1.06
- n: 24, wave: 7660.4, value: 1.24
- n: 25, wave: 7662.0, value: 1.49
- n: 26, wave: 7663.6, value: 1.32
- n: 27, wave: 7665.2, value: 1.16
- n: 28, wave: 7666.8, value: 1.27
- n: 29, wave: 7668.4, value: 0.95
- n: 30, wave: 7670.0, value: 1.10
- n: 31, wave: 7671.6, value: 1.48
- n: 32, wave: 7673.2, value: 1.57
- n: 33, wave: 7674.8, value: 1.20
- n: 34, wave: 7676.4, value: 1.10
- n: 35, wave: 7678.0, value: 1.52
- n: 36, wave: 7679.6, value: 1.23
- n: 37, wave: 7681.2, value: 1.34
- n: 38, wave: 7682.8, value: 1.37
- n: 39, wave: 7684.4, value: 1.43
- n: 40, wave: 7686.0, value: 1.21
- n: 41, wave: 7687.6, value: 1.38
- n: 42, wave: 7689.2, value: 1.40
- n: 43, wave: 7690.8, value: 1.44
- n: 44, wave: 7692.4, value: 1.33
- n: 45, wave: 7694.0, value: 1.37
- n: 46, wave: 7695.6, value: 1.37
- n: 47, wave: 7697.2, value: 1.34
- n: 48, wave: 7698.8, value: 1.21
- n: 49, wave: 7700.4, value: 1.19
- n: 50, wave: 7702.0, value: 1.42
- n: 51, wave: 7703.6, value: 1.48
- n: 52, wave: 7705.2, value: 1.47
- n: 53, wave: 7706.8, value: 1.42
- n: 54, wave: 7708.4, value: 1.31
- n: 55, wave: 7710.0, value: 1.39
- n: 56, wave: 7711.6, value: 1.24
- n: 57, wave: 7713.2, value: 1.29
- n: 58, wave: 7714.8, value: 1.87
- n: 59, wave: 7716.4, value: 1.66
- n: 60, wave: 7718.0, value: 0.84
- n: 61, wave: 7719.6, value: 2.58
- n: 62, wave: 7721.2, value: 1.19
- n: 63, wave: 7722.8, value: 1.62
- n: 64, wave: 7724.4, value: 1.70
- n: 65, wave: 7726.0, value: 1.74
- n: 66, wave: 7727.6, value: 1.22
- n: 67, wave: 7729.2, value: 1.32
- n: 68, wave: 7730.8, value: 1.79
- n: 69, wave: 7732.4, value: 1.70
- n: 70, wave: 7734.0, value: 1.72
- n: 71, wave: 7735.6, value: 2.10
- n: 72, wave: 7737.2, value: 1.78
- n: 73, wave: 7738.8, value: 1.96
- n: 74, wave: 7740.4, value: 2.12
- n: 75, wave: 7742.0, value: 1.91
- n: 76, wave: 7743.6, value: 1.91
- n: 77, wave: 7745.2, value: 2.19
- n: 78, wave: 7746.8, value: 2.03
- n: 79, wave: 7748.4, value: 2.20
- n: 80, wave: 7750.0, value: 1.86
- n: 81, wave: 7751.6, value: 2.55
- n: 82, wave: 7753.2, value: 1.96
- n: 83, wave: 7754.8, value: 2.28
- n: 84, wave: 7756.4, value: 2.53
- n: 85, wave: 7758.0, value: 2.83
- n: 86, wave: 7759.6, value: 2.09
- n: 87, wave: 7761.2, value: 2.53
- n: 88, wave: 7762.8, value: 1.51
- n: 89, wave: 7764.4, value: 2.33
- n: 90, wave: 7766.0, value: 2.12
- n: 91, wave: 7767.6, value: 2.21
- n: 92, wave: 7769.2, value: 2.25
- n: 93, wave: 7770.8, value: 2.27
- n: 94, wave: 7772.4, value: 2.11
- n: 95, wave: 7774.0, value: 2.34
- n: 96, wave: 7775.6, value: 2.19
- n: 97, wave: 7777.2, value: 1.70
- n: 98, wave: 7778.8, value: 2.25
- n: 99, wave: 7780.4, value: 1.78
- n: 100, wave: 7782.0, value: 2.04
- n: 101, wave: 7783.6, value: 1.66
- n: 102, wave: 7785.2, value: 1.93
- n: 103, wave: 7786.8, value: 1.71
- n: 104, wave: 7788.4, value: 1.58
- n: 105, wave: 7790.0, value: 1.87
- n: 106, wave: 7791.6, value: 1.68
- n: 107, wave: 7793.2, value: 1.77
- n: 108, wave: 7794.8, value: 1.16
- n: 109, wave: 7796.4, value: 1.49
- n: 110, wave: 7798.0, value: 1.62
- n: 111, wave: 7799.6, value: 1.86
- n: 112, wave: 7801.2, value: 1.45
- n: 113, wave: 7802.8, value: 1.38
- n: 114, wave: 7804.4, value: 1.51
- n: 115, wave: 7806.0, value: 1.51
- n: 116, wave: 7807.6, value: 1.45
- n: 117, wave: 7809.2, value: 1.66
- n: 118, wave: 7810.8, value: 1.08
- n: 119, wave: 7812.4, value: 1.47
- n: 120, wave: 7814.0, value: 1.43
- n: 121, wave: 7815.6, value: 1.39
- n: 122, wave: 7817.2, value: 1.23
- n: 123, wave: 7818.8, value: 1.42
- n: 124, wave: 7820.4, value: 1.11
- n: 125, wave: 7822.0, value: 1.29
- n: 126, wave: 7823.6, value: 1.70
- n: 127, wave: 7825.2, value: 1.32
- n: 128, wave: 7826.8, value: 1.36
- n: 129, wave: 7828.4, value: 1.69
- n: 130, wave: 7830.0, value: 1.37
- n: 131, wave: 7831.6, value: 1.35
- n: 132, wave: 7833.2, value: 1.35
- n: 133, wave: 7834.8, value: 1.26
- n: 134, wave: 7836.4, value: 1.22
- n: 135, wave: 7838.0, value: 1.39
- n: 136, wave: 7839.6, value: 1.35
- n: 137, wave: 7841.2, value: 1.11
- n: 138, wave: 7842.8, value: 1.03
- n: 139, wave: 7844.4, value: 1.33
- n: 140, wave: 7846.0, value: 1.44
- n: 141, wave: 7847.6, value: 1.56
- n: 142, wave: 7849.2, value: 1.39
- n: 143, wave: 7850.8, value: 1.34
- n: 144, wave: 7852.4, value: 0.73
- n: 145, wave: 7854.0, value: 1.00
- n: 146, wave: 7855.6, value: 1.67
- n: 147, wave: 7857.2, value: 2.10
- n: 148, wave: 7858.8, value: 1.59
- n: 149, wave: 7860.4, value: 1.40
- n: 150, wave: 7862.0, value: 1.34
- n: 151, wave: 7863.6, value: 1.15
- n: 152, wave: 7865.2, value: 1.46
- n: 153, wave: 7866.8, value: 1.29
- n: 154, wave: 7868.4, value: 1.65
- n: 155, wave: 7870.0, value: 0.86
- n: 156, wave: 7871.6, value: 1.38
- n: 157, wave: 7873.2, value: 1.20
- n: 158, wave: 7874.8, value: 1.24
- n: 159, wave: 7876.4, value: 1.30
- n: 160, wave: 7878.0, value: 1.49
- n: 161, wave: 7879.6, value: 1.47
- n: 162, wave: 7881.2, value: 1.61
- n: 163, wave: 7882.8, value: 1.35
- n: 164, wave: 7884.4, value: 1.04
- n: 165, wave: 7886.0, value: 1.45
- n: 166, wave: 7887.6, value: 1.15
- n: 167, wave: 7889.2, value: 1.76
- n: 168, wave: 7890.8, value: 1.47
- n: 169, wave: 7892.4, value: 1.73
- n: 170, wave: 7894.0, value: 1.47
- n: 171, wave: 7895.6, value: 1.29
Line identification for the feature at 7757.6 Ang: H-beta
